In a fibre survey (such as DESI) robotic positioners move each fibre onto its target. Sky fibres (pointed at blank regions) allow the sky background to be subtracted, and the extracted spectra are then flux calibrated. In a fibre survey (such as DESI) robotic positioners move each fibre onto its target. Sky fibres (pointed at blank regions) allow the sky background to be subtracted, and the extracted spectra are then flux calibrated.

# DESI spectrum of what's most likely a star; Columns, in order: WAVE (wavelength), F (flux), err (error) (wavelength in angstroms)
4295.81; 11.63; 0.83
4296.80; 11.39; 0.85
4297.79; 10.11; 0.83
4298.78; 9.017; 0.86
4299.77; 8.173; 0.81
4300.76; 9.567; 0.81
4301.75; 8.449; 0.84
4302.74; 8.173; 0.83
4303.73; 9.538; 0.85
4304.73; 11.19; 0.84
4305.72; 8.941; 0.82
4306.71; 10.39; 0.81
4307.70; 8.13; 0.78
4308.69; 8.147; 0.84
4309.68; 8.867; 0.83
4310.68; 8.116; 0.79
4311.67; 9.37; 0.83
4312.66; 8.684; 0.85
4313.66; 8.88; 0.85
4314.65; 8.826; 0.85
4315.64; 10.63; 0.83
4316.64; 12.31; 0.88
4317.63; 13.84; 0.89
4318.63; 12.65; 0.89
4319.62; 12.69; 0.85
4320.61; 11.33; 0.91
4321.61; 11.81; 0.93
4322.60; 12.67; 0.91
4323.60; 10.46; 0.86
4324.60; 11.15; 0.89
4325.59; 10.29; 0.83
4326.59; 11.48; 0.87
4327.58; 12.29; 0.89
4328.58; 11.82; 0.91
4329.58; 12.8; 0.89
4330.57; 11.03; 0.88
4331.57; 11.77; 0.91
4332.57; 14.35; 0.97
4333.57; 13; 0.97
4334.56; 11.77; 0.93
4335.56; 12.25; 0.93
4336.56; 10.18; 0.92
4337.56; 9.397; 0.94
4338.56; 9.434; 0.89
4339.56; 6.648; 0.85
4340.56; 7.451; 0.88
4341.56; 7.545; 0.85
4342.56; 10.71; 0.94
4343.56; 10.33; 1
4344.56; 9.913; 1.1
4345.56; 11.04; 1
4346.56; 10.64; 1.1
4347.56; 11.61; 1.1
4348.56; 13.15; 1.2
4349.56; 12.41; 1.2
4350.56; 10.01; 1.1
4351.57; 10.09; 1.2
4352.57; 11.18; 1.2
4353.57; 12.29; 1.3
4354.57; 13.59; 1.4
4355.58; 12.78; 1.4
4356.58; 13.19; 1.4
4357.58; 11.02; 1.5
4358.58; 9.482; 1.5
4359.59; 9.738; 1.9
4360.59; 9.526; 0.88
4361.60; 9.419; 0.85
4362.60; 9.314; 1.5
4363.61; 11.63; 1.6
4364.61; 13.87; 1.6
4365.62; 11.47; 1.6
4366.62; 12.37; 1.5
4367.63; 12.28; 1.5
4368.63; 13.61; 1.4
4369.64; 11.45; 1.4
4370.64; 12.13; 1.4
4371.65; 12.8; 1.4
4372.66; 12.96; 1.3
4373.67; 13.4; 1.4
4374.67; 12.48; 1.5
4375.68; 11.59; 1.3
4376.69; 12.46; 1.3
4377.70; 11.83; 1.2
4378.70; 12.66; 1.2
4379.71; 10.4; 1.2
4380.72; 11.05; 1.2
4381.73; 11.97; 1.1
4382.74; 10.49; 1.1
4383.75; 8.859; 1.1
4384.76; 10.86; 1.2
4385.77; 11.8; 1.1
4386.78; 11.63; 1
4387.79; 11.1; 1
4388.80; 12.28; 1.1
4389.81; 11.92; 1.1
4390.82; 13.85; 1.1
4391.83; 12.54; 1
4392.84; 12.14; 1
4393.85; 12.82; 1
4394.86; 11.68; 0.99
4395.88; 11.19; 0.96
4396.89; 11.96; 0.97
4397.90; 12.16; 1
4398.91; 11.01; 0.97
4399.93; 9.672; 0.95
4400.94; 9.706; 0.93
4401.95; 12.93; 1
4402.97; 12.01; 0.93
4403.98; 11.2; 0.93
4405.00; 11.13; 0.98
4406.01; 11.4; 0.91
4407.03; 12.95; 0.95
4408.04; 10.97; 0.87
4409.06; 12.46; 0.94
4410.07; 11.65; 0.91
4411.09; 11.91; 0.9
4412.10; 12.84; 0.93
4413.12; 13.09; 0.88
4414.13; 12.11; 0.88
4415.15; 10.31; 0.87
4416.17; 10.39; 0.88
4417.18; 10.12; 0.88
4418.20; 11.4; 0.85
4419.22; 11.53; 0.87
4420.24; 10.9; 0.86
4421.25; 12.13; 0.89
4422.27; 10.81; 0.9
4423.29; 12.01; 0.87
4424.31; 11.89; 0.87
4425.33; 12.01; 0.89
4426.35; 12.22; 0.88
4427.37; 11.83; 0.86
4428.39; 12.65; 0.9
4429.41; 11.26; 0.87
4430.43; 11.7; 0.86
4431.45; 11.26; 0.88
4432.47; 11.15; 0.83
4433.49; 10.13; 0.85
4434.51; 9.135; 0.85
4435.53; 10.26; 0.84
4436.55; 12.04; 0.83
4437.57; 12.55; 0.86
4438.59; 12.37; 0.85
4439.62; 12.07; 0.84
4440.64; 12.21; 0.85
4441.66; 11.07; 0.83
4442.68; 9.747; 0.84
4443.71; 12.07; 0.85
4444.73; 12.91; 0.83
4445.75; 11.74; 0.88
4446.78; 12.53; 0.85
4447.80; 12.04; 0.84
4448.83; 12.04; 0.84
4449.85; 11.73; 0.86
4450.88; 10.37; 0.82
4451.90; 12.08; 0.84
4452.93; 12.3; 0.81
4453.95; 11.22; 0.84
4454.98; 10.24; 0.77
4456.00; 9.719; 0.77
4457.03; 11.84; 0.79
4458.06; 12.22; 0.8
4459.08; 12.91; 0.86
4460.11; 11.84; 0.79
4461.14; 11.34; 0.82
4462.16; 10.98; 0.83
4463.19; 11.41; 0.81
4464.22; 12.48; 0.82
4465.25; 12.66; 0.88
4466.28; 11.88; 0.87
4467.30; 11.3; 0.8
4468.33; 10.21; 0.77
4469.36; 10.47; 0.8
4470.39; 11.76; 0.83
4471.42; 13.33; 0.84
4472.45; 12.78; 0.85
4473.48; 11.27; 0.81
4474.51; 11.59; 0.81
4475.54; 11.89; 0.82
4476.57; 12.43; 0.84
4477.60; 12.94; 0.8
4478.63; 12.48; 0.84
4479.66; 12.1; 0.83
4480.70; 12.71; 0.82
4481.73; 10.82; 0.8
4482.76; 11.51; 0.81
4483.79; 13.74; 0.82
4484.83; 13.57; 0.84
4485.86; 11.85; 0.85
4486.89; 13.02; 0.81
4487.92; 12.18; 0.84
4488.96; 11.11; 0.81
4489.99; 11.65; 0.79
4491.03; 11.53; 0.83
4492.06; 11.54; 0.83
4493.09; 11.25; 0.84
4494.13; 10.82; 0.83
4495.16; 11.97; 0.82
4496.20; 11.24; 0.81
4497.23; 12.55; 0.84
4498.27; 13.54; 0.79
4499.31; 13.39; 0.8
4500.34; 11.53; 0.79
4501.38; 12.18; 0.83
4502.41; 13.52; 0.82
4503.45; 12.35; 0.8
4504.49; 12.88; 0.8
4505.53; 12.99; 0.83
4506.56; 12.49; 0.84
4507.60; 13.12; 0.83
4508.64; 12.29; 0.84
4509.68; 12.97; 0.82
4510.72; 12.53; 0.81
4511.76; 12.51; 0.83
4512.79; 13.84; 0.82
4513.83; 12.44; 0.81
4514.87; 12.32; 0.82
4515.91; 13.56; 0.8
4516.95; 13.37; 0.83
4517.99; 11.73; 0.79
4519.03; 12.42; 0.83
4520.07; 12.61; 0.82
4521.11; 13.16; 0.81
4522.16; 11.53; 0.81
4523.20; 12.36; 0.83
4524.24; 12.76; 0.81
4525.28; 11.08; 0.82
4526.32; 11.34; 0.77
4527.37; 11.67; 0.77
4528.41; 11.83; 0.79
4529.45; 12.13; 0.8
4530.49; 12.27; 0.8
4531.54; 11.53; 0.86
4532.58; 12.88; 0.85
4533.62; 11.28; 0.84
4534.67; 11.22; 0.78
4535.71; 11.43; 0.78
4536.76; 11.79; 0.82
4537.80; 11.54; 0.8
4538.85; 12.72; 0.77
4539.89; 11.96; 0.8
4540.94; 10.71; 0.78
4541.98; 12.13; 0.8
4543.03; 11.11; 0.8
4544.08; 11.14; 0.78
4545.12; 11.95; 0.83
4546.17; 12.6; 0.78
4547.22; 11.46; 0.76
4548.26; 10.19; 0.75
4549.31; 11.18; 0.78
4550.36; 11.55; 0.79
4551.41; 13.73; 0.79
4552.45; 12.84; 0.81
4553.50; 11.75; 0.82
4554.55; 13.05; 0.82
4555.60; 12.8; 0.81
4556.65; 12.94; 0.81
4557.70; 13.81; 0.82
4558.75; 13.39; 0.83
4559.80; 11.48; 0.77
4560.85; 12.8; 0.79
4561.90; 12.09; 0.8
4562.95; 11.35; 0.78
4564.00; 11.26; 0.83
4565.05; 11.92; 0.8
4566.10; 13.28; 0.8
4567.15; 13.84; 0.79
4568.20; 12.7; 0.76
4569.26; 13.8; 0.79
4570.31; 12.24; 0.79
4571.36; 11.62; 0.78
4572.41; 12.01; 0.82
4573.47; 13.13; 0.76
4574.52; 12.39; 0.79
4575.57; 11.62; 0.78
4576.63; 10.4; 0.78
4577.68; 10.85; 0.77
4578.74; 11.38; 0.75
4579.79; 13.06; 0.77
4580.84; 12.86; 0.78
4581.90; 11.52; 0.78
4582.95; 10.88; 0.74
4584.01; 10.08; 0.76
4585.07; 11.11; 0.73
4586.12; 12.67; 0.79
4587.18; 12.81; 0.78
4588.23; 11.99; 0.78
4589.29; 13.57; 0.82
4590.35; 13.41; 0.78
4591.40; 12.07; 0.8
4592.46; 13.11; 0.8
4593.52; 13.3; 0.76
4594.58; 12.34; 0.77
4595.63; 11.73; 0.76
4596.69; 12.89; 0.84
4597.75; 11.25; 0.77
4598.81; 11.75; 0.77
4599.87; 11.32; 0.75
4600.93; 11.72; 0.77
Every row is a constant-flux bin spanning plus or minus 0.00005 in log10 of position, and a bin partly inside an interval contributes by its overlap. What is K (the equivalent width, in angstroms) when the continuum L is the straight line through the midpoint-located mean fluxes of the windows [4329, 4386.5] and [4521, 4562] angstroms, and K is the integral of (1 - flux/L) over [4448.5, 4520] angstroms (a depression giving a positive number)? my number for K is -1.9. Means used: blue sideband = 11.3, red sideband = 12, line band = 12.1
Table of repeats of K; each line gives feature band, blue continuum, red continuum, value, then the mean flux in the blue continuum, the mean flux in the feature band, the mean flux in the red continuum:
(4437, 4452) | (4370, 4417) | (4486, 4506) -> 0.2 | 11.7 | 11.8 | 12.2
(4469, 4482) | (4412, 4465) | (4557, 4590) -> -0.4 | 11.6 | 12.1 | 12.2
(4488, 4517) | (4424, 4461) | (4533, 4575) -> -1.2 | 11.6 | 12.4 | 12.2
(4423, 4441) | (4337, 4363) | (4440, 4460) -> -0.3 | 10.5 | 11.6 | 11.6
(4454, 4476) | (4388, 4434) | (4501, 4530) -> 0.9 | 11.7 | 11.6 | 12.5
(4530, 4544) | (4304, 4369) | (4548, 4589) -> 0.3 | 10.9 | 11.7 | 12.2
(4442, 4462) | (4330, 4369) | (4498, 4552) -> 0.2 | 11.1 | 11.6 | 12.2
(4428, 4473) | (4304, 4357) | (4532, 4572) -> -0.1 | 10.9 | 11.6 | 12.1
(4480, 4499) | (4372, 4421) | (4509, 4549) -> -0.2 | 11.7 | 12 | 12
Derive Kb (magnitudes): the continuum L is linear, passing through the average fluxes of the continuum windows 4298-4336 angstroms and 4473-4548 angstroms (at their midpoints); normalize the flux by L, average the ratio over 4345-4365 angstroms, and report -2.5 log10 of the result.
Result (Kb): -0.033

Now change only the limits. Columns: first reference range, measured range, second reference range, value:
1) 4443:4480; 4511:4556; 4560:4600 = -0.005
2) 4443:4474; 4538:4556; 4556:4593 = 0.020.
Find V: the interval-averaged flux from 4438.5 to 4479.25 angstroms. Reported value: 11.8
